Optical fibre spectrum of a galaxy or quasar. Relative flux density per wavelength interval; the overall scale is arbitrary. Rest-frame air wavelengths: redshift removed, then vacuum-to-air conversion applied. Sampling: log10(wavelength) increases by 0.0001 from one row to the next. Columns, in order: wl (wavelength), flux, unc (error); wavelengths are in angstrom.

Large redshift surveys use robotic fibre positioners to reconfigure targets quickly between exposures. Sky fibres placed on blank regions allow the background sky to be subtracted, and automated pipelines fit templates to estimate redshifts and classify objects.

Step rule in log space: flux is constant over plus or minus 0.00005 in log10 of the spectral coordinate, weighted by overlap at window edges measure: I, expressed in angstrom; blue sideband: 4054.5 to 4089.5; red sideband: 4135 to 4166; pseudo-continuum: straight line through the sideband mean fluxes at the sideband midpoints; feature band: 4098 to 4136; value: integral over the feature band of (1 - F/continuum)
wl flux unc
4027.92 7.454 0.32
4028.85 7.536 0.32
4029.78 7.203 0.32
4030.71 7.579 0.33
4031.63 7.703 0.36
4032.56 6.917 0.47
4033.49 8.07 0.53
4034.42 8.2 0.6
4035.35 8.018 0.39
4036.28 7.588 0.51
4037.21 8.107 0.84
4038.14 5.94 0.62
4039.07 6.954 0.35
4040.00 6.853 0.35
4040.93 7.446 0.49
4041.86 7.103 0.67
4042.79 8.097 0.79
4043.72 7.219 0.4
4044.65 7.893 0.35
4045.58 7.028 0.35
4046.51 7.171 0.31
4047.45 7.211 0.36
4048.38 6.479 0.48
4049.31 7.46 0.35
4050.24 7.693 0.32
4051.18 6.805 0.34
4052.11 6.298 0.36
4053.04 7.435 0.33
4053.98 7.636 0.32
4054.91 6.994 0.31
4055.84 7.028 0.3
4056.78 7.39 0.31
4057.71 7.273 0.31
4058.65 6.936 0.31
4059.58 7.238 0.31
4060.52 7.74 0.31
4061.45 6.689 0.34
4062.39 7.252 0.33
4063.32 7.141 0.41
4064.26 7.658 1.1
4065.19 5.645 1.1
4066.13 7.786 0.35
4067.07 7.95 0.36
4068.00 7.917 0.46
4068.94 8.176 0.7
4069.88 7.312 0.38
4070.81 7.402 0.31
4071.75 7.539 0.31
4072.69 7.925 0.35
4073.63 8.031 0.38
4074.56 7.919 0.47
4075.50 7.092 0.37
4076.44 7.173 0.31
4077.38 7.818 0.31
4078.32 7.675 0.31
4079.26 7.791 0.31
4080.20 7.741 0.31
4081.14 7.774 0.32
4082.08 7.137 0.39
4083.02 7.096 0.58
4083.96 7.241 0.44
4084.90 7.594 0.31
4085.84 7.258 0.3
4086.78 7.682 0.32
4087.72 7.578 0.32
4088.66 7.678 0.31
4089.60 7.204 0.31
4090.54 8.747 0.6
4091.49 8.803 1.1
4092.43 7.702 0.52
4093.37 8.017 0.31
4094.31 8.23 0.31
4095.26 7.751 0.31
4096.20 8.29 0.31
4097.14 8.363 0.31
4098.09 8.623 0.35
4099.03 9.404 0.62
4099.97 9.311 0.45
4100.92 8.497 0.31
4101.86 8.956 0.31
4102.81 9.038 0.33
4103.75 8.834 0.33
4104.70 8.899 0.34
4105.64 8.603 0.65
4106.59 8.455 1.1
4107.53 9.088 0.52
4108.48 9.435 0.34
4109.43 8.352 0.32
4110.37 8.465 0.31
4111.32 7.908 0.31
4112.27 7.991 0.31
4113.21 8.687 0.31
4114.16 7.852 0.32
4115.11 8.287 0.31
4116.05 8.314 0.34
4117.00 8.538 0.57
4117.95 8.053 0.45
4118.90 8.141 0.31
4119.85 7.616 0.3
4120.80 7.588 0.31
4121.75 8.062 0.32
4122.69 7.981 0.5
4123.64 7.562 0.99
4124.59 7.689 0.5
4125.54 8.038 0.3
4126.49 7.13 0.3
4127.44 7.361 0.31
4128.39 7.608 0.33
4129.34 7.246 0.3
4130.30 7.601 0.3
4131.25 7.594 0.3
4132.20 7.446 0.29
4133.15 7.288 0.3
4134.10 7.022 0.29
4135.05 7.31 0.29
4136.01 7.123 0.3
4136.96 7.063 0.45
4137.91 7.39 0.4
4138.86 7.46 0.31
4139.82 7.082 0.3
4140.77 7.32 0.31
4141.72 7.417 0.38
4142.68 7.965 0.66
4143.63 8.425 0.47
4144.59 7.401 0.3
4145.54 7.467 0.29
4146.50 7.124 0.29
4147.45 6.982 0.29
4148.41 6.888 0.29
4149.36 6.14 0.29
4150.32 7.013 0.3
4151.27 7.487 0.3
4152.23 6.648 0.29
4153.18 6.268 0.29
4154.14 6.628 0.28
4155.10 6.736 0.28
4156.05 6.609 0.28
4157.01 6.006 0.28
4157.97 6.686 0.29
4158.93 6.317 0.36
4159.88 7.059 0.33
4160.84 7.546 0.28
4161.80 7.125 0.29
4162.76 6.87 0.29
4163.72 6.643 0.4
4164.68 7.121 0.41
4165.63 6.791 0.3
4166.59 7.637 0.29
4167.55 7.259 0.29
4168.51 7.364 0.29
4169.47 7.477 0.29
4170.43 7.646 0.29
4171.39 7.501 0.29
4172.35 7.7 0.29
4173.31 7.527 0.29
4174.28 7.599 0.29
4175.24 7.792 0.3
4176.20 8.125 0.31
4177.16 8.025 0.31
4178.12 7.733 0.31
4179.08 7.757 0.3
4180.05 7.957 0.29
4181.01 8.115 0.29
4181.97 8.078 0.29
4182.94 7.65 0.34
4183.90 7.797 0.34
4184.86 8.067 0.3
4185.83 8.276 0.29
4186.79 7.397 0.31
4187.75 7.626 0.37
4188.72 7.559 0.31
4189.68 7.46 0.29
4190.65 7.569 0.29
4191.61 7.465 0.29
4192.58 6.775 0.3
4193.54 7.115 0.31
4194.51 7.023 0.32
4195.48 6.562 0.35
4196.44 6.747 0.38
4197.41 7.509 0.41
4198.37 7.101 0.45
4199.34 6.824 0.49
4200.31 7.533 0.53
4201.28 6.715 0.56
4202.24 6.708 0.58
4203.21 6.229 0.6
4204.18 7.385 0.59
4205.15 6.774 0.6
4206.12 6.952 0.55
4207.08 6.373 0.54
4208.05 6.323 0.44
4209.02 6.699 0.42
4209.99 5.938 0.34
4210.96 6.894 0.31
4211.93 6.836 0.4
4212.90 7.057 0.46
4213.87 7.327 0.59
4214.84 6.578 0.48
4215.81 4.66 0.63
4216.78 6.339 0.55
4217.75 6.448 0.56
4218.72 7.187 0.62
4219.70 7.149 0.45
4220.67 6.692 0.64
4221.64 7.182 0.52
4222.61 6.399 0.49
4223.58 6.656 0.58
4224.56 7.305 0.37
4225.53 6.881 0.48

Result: -4.8 angstrom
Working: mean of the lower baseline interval 7.44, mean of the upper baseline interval 7.03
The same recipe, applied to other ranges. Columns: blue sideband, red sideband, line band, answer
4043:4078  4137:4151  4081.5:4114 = -4.2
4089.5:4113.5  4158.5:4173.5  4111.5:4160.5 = 2.9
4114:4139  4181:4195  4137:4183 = 2.0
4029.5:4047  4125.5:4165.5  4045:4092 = -0.6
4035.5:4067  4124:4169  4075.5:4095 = -1.3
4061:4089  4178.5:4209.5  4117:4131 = -0.6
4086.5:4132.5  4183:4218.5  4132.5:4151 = 1.2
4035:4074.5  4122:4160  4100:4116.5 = -3.1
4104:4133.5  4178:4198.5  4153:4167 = 1.7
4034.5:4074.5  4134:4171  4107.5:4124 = -2.3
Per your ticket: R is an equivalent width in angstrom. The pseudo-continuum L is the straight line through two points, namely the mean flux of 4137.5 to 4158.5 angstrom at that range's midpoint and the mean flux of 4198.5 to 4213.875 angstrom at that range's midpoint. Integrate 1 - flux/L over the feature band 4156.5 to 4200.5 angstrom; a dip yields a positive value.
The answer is -3.0 angstrom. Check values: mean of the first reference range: 7.05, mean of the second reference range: 6.77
